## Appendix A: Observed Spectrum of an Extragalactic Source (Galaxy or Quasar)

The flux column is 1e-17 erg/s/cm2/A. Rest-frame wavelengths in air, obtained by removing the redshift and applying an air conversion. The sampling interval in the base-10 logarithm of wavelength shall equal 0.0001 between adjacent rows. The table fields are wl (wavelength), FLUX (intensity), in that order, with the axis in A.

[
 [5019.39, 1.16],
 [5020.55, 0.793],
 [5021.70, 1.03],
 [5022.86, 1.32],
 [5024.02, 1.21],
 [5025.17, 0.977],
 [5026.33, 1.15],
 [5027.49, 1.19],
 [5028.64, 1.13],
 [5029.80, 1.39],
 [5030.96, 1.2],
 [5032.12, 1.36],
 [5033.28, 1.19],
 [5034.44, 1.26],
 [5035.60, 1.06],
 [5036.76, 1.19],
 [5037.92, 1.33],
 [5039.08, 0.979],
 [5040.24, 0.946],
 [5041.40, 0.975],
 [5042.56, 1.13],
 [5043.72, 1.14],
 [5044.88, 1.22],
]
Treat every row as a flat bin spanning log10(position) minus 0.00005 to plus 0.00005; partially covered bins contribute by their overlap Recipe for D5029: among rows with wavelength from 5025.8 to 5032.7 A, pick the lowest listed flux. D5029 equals 1.13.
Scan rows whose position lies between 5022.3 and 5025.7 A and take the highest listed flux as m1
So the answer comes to 1.32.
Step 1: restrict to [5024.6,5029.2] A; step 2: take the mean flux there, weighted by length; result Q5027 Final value 1.11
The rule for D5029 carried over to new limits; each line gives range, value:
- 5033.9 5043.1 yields 0.946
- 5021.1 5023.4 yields 1.03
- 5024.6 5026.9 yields 0.977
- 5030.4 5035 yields 1.19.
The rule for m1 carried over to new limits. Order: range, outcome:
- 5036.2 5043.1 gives 1.33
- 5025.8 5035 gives 1.39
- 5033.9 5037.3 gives 1.26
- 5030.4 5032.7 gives 1.36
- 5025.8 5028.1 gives 1.19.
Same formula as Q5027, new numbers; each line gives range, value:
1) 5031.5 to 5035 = 1.27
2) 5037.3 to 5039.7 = 1.15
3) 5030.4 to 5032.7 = 1.28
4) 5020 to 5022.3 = 0.917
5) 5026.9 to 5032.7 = 1.25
